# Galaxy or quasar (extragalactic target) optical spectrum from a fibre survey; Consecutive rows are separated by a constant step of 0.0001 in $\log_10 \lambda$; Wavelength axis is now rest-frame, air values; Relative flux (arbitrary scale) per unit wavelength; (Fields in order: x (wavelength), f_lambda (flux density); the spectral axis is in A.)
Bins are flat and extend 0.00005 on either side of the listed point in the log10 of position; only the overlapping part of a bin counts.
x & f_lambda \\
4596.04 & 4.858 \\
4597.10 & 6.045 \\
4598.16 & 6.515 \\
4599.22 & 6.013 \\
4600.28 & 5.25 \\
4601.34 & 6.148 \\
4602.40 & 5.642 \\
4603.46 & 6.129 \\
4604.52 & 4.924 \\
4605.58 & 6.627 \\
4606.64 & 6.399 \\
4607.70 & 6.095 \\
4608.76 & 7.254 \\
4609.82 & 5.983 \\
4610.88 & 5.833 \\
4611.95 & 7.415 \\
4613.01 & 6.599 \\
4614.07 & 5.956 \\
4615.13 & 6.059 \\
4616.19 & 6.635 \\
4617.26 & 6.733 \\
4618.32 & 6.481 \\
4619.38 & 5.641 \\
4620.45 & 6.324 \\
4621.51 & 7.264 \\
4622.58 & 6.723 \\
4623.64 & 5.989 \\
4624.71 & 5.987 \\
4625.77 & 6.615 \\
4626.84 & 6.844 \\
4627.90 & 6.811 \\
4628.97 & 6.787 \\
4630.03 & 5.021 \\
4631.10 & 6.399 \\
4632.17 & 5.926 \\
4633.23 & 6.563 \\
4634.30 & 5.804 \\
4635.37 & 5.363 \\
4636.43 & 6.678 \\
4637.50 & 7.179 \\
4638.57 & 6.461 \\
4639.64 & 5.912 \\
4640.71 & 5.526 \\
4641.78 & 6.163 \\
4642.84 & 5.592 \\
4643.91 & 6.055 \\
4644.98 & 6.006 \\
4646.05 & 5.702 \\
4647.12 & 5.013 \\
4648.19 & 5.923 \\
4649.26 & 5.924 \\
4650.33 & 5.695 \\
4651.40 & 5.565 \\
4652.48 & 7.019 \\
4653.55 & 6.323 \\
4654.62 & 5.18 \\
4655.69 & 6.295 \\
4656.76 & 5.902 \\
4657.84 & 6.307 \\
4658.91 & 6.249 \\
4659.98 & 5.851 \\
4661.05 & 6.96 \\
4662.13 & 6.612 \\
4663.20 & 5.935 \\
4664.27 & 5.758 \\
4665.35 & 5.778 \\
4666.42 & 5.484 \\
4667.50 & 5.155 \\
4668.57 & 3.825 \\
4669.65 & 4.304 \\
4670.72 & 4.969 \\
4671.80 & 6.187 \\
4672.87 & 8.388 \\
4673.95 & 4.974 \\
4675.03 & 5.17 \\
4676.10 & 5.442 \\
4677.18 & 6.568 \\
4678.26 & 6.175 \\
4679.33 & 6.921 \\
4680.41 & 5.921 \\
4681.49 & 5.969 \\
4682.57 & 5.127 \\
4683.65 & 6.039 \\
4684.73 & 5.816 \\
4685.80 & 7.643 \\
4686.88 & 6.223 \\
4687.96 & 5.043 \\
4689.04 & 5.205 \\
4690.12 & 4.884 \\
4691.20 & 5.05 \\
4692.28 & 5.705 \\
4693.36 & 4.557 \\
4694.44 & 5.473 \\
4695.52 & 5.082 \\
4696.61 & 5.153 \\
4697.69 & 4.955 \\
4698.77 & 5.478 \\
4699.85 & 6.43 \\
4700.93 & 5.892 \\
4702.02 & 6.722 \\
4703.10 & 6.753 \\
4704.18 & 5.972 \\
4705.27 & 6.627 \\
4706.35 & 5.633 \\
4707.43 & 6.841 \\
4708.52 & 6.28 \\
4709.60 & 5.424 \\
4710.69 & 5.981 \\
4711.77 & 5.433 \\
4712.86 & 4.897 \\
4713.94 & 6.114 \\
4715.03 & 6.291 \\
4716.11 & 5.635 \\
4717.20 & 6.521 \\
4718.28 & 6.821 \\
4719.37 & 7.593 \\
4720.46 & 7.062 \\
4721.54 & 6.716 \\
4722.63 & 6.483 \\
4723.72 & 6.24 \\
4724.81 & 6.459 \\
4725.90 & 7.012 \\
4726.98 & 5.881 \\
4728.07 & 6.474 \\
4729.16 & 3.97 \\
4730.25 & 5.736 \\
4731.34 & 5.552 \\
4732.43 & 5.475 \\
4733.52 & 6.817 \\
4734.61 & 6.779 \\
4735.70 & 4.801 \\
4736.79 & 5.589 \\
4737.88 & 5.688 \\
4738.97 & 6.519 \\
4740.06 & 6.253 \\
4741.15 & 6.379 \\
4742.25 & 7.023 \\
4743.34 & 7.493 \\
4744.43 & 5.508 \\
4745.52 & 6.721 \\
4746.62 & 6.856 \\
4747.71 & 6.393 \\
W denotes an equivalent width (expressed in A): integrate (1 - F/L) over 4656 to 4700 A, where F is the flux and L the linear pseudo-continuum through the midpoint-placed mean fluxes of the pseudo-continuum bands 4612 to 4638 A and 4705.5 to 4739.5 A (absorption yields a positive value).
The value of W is 3.5 A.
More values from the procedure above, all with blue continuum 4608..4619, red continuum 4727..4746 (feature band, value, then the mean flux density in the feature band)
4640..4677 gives 3.0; 5.81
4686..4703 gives 1.8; 5.53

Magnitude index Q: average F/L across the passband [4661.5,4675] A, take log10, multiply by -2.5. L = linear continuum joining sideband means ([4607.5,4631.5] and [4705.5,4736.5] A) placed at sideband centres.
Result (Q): 0.12 mag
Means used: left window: 6.42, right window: 6.11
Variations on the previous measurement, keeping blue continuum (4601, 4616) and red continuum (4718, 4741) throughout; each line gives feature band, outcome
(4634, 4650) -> 0.047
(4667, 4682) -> 0.089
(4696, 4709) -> 0.025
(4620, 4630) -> -0.050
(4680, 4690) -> 0.064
